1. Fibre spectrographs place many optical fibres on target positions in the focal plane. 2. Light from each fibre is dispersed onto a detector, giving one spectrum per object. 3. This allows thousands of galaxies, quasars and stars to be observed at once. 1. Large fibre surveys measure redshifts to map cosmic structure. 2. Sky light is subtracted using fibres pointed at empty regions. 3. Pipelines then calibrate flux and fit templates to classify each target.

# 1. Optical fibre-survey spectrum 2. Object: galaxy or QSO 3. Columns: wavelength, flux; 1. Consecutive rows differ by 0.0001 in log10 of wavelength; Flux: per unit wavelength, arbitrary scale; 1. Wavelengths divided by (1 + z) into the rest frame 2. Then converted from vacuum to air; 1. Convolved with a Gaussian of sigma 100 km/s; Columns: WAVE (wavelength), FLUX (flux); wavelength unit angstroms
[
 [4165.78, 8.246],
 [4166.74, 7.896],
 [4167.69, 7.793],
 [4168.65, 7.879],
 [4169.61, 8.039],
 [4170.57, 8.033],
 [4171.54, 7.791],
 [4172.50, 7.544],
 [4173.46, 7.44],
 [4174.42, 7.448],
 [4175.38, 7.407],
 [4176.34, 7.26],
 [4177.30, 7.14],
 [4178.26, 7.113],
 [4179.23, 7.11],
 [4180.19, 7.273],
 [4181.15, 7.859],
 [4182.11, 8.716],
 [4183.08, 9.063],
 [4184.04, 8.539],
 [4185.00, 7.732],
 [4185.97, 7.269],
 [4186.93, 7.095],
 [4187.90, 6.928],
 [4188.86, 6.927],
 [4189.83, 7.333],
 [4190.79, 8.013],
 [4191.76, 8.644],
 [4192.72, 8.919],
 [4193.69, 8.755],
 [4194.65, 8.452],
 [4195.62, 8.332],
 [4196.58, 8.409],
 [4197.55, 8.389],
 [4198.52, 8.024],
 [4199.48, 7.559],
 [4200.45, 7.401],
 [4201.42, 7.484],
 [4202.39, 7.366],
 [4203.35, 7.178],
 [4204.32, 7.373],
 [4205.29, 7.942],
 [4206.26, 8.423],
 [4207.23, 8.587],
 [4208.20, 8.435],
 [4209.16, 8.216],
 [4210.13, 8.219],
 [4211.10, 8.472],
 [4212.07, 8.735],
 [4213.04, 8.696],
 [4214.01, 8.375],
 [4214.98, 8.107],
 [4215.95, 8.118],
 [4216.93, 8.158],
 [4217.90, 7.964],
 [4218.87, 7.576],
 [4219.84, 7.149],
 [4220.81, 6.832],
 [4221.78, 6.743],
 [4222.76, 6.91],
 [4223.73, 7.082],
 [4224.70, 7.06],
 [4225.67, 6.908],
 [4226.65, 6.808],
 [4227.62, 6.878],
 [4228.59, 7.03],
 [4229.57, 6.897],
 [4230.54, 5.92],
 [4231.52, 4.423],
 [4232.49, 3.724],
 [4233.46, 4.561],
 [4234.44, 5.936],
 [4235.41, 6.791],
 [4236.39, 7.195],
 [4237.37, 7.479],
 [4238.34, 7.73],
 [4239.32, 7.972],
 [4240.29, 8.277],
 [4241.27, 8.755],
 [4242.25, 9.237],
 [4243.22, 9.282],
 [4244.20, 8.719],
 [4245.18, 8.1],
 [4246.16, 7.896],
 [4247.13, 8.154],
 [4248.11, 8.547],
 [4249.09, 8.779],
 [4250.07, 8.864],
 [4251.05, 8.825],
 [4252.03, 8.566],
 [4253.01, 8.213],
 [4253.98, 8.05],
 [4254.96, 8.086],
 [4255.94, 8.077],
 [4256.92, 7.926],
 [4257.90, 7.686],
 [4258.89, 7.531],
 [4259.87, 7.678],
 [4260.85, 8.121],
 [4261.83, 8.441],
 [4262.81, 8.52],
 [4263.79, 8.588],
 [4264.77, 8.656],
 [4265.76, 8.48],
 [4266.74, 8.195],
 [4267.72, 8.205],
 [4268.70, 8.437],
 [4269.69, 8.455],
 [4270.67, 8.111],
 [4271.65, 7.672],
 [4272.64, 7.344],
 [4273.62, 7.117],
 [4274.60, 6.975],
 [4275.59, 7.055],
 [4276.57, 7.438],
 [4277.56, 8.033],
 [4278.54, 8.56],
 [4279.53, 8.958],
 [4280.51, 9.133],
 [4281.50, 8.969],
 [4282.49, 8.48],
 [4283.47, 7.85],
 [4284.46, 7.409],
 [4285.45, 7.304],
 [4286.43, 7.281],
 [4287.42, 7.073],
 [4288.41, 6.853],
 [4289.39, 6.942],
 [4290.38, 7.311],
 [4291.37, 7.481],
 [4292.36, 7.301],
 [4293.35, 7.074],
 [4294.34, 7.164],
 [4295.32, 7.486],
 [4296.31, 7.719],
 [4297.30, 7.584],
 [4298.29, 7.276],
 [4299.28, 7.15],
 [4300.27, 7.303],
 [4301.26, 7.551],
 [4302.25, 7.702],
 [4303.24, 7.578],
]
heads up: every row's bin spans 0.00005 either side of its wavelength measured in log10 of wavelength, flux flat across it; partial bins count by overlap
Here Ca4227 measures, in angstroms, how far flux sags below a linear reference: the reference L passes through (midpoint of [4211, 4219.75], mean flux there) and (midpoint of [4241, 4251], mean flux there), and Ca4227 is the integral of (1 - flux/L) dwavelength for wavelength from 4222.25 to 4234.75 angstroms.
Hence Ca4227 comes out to 3.3 angstroms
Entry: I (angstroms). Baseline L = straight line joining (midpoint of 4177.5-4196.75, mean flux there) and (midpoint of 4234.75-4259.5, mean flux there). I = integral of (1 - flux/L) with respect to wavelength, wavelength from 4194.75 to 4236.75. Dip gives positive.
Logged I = 3.45 angstroms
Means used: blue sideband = 7.91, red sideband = 8.17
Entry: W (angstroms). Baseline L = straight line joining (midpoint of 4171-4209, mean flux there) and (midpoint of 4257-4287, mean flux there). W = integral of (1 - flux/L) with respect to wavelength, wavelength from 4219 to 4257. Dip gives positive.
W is 2.4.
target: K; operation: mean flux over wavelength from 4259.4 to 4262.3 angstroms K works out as 8.09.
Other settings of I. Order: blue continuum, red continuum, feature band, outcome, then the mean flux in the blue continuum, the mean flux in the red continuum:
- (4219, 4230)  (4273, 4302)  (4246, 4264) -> -2.44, 6.96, 7.58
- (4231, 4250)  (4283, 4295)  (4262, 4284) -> -2.46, 7.48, 7.26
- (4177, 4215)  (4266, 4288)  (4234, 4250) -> -0.29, 7.97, 7.91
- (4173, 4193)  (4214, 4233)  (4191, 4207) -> -1.49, 7.67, 6.89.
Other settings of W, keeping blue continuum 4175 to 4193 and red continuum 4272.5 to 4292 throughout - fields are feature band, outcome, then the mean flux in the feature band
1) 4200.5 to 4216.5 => -0.83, 8.09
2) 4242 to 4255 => -1.42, 8.53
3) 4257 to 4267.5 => -0.68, 8.18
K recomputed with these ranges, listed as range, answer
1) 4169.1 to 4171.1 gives 7.99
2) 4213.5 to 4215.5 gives 8.25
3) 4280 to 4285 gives 8.36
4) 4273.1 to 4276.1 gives 7.07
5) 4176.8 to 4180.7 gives 7.17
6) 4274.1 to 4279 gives 7.61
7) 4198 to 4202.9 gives 7.57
